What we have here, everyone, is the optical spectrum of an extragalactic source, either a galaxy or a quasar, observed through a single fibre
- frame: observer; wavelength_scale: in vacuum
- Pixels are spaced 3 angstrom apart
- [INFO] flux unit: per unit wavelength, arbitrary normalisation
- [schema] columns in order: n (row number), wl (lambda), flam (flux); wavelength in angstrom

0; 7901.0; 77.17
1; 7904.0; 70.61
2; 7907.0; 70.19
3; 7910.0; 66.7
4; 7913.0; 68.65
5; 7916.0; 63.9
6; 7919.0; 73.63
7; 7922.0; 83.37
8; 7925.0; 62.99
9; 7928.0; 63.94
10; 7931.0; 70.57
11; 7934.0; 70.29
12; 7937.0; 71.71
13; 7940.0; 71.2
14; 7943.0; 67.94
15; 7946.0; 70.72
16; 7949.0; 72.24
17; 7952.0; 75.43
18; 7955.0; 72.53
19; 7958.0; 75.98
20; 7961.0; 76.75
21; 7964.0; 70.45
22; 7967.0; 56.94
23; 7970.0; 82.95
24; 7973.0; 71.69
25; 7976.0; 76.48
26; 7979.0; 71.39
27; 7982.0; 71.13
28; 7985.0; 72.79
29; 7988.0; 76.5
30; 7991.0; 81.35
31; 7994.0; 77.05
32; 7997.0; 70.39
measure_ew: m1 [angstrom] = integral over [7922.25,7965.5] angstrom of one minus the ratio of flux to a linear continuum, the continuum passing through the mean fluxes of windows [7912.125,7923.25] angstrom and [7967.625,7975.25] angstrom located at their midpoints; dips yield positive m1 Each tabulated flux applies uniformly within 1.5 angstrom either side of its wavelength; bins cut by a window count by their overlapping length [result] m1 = 1.4 angstrom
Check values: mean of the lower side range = 72.4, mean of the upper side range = 74.9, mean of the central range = 71.3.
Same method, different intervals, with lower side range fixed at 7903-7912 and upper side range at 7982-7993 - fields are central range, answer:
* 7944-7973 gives 0.40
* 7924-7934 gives 0.61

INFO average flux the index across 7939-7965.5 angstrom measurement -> 72.6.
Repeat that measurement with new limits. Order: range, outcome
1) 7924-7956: 70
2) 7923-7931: 66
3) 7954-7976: 72.7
